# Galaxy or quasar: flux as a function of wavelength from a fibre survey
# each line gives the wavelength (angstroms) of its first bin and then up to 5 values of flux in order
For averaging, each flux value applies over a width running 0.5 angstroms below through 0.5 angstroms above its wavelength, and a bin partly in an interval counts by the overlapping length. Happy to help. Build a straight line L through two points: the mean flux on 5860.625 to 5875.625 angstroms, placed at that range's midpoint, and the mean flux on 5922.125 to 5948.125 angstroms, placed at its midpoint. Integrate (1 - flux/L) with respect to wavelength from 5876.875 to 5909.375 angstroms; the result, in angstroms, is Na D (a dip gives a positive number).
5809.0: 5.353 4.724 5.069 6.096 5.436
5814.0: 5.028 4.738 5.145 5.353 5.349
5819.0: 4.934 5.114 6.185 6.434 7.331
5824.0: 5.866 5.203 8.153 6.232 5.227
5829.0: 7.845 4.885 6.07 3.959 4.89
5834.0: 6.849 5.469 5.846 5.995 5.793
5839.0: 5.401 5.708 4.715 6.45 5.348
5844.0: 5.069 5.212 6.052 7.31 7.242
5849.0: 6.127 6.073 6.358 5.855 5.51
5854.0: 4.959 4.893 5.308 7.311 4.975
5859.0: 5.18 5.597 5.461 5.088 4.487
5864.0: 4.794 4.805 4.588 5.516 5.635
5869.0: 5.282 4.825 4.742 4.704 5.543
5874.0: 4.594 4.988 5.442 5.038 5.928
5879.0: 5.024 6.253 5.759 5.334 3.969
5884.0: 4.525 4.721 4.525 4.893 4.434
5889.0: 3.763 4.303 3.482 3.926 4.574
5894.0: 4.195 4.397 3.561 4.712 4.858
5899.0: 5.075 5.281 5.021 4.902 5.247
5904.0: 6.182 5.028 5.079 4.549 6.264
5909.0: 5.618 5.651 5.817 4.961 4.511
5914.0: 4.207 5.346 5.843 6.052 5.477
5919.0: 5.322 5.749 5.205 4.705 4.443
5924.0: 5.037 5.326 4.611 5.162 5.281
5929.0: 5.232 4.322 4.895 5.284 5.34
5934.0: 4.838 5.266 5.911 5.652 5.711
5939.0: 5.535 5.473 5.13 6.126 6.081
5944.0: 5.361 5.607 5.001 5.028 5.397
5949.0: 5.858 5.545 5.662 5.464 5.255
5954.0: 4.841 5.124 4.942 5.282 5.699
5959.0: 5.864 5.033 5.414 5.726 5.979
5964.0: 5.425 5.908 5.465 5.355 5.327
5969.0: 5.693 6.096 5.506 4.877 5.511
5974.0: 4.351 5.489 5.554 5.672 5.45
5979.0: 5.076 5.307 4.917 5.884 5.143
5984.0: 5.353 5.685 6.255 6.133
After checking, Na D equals 1.55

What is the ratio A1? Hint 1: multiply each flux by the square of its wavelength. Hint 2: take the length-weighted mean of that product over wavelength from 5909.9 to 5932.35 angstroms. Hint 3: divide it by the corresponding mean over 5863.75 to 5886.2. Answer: 1.0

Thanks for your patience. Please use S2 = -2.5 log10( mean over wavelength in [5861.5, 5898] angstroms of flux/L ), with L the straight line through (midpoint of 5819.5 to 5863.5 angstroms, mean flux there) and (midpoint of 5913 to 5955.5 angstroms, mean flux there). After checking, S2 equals 0.17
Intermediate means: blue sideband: 5.8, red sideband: 5.29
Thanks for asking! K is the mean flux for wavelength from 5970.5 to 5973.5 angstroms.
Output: 5.3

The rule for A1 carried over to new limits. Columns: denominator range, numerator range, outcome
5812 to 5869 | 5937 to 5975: 1.00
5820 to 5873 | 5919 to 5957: 0.96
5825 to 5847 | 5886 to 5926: 0.87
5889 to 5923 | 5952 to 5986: 1.11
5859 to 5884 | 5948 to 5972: 1.10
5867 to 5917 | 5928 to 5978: 1.11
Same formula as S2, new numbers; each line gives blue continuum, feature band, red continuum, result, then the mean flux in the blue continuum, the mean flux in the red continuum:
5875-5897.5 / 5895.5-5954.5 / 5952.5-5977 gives -0.05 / 4.68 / 5.41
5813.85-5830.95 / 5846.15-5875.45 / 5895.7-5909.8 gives 0.01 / 5.85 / 5.13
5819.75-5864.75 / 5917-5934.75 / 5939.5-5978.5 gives 0.09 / 5.77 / 5.45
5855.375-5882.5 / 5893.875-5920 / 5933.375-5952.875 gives 0.05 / 5.26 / 5.5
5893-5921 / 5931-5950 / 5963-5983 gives -0.04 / 5.14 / 5.42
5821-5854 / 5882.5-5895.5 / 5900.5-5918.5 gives 0.27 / 5.94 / 5.32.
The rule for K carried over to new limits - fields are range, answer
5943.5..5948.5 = 5.28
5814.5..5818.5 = 5.15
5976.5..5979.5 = 5.4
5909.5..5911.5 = 5.73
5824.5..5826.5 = 6.68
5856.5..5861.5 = 5.7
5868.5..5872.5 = 4.89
